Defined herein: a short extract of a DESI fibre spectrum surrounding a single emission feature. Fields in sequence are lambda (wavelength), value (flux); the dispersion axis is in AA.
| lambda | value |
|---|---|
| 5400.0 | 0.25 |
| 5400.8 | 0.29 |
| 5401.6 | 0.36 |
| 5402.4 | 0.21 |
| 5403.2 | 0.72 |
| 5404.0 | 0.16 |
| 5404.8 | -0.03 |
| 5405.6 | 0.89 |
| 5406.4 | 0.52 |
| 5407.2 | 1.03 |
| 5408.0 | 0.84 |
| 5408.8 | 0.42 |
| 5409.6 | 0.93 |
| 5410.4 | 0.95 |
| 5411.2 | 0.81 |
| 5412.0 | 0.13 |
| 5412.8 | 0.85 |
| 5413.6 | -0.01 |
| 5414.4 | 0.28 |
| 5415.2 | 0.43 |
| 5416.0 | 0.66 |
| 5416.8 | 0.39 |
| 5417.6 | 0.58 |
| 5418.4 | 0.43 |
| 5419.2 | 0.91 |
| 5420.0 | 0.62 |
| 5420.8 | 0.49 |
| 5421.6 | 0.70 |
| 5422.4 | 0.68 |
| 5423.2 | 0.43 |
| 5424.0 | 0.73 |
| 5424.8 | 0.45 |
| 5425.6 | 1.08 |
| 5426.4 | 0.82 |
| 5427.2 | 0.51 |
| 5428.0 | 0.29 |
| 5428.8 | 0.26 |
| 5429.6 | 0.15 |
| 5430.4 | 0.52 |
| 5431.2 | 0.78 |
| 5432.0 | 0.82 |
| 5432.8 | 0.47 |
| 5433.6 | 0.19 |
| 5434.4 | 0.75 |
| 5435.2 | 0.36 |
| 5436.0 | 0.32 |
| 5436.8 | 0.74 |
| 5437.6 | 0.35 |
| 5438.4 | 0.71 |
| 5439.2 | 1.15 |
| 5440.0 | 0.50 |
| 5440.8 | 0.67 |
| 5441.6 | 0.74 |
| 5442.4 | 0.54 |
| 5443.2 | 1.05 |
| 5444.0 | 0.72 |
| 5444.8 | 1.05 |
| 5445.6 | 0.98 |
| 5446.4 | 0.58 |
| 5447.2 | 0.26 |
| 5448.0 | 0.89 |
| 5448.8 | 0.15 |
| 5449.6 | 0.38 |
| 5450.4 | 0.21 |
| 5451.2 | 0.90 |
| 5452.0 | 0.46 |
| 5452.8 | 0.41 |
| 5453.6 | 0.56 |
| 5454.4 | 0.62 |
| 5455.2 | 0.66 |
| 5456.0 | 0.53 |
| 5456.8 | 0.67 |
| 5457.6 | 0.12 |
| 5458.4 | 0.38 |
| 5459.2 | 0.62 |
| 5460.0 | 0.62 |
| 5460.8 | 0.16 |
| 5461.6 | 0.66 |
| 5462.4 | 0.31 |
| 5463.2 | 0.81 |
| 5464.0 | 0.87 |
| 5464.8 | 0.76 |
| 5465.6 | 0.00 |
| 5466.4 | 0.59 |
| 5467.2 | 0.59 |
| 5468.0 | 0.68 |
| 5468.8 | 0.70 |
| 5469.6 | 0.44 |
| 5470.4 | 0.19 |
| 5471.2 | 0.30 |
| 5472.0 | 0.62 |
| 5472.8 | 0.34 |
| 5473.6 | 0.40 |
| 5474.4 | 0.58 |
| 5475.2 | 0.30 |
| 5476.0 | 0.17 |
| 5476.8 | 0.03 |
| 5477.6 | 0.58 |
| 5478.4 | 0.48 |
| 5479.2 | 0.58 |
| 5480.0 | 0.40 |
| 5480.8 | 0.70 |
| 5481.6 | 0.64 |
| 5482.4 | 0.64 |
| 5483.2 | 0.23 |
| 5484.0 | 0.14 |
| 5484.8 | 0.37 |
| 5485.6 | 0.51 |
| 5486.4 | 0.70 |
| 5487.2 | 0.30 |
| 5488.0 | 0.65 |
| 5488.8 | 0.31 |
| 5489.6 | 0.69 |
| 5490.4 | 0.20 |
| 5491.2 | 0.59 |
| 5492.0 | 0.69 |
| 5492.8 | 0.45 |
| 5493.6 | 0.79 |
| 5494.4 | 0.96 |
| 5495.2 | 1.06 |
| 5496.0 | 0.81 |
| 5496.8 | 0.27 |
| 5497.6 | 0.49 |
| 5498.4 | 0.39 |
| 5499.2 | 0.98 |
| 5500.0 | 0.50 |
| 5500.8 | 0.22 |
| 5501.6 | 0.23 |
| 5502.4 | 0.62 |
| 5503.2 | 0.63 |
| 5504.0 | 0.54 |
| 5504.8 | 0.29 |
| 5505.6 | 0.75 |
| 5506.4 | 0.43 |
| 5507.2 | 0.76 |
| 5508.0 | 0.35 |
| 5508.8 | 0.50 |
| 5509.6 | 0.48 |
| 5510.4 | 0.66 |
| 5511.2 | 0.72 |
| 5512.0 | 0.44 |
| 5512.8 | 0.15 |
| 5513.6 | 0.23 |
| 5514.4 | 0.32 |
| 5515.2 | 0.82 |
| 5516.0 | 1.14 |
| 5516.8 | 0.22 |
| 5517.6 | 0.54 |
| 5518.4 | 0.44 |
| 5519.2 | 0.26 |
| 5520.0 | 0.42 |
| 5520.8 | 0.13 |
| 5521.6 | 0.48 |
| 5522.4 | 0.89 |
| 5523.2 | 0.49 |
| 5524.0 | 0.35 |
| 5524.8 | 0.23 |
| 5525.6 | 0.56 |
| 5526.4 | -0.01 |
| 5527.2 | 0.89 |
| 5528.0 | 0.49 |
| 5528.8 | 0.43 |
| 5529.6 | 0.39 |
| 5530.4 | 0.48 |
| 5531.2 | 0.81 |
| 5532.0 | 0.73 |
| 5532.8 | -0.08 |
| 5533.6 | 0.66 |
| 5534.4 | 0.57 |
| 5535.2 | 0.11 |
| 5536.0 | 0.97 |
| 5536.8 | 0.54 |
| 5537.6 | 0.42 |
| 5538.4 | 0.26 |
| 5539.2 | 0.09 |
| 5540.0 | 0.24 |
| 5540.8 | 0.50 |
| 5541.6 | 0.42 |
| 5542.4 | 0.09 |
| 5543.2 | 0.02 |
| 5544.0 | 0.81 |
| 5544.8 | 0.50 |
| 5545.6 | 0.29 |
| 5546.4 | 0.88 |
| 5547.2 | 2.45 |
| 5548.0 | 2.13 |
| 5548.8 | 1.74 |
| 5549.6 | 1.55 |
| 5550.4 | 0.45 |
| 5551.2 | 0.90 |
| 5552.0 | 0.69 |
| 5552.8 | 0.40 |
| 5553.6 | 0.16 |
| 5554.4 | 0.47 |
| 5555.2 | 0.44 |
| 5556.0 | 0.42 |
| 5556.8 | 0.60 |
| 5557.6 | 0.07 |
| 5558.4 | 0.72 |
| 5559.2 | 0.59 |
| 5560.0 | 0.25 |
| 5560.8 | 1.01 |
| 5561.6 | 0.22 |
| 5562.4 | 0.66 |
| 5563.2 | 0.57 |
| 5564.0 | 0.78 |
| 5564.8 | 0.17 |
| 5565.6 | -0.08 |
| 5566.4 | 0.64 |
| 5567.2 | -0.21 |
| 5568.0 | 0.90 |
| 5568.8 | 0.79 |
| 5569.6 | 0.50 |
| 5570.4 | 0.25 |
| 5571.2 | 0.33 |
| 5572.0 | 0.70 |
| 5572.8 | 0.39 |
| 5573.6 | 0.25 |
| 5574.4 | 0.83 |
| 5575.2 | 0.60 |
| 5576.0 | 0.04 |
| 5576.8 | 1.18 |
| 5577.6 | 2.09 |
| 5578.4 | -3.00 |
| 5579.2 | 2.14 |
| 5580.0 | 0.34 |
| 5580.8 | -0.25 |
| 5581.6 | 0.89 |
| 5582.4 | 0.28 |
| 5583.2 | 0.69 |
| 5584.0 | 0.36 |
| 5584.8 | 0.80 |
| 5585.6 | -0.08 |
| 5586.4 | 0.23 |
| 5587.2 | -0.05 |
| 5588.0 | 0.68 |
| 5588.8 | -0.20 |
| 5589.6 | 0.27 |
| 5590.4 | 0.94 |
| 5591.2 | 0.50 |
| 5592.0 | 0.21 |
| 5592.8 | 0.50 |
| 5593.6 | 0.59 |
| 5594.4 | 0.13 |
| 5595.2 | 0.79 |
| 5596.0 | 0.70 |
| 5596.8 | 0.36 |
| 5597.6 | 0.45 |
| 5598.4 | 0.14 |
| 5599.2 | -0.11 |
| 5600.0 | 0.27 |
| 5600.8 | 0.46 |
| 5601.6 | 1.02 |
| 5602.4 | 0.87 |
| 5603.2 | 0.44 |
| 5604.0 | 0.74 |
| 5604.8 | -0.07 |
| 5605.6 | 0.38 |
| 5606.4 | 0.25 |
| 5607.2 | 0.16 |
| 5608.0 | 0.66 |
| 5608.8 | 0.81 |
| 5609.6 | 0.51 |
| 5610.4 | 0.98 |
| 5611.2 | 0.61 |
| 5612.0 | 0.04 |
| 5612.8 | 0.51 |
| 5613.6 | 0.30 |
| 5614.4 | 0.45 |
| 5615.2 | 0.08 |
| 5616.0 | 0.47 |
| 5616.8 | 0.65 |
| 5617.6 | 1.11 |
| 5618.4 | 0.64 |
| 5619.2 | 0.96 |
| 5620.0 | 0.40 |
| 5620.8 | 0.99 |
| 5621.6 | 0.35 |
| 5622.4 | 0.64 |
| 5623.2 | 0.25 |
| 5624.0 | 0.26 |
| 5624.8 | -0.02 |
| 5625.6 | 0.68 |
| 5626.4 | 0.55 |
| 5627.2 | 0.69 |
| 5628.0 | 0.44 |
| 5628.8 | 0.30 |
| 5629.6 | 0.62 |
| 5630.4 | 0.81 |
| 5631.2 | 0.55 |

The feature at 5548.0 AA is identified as [O III] 5007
